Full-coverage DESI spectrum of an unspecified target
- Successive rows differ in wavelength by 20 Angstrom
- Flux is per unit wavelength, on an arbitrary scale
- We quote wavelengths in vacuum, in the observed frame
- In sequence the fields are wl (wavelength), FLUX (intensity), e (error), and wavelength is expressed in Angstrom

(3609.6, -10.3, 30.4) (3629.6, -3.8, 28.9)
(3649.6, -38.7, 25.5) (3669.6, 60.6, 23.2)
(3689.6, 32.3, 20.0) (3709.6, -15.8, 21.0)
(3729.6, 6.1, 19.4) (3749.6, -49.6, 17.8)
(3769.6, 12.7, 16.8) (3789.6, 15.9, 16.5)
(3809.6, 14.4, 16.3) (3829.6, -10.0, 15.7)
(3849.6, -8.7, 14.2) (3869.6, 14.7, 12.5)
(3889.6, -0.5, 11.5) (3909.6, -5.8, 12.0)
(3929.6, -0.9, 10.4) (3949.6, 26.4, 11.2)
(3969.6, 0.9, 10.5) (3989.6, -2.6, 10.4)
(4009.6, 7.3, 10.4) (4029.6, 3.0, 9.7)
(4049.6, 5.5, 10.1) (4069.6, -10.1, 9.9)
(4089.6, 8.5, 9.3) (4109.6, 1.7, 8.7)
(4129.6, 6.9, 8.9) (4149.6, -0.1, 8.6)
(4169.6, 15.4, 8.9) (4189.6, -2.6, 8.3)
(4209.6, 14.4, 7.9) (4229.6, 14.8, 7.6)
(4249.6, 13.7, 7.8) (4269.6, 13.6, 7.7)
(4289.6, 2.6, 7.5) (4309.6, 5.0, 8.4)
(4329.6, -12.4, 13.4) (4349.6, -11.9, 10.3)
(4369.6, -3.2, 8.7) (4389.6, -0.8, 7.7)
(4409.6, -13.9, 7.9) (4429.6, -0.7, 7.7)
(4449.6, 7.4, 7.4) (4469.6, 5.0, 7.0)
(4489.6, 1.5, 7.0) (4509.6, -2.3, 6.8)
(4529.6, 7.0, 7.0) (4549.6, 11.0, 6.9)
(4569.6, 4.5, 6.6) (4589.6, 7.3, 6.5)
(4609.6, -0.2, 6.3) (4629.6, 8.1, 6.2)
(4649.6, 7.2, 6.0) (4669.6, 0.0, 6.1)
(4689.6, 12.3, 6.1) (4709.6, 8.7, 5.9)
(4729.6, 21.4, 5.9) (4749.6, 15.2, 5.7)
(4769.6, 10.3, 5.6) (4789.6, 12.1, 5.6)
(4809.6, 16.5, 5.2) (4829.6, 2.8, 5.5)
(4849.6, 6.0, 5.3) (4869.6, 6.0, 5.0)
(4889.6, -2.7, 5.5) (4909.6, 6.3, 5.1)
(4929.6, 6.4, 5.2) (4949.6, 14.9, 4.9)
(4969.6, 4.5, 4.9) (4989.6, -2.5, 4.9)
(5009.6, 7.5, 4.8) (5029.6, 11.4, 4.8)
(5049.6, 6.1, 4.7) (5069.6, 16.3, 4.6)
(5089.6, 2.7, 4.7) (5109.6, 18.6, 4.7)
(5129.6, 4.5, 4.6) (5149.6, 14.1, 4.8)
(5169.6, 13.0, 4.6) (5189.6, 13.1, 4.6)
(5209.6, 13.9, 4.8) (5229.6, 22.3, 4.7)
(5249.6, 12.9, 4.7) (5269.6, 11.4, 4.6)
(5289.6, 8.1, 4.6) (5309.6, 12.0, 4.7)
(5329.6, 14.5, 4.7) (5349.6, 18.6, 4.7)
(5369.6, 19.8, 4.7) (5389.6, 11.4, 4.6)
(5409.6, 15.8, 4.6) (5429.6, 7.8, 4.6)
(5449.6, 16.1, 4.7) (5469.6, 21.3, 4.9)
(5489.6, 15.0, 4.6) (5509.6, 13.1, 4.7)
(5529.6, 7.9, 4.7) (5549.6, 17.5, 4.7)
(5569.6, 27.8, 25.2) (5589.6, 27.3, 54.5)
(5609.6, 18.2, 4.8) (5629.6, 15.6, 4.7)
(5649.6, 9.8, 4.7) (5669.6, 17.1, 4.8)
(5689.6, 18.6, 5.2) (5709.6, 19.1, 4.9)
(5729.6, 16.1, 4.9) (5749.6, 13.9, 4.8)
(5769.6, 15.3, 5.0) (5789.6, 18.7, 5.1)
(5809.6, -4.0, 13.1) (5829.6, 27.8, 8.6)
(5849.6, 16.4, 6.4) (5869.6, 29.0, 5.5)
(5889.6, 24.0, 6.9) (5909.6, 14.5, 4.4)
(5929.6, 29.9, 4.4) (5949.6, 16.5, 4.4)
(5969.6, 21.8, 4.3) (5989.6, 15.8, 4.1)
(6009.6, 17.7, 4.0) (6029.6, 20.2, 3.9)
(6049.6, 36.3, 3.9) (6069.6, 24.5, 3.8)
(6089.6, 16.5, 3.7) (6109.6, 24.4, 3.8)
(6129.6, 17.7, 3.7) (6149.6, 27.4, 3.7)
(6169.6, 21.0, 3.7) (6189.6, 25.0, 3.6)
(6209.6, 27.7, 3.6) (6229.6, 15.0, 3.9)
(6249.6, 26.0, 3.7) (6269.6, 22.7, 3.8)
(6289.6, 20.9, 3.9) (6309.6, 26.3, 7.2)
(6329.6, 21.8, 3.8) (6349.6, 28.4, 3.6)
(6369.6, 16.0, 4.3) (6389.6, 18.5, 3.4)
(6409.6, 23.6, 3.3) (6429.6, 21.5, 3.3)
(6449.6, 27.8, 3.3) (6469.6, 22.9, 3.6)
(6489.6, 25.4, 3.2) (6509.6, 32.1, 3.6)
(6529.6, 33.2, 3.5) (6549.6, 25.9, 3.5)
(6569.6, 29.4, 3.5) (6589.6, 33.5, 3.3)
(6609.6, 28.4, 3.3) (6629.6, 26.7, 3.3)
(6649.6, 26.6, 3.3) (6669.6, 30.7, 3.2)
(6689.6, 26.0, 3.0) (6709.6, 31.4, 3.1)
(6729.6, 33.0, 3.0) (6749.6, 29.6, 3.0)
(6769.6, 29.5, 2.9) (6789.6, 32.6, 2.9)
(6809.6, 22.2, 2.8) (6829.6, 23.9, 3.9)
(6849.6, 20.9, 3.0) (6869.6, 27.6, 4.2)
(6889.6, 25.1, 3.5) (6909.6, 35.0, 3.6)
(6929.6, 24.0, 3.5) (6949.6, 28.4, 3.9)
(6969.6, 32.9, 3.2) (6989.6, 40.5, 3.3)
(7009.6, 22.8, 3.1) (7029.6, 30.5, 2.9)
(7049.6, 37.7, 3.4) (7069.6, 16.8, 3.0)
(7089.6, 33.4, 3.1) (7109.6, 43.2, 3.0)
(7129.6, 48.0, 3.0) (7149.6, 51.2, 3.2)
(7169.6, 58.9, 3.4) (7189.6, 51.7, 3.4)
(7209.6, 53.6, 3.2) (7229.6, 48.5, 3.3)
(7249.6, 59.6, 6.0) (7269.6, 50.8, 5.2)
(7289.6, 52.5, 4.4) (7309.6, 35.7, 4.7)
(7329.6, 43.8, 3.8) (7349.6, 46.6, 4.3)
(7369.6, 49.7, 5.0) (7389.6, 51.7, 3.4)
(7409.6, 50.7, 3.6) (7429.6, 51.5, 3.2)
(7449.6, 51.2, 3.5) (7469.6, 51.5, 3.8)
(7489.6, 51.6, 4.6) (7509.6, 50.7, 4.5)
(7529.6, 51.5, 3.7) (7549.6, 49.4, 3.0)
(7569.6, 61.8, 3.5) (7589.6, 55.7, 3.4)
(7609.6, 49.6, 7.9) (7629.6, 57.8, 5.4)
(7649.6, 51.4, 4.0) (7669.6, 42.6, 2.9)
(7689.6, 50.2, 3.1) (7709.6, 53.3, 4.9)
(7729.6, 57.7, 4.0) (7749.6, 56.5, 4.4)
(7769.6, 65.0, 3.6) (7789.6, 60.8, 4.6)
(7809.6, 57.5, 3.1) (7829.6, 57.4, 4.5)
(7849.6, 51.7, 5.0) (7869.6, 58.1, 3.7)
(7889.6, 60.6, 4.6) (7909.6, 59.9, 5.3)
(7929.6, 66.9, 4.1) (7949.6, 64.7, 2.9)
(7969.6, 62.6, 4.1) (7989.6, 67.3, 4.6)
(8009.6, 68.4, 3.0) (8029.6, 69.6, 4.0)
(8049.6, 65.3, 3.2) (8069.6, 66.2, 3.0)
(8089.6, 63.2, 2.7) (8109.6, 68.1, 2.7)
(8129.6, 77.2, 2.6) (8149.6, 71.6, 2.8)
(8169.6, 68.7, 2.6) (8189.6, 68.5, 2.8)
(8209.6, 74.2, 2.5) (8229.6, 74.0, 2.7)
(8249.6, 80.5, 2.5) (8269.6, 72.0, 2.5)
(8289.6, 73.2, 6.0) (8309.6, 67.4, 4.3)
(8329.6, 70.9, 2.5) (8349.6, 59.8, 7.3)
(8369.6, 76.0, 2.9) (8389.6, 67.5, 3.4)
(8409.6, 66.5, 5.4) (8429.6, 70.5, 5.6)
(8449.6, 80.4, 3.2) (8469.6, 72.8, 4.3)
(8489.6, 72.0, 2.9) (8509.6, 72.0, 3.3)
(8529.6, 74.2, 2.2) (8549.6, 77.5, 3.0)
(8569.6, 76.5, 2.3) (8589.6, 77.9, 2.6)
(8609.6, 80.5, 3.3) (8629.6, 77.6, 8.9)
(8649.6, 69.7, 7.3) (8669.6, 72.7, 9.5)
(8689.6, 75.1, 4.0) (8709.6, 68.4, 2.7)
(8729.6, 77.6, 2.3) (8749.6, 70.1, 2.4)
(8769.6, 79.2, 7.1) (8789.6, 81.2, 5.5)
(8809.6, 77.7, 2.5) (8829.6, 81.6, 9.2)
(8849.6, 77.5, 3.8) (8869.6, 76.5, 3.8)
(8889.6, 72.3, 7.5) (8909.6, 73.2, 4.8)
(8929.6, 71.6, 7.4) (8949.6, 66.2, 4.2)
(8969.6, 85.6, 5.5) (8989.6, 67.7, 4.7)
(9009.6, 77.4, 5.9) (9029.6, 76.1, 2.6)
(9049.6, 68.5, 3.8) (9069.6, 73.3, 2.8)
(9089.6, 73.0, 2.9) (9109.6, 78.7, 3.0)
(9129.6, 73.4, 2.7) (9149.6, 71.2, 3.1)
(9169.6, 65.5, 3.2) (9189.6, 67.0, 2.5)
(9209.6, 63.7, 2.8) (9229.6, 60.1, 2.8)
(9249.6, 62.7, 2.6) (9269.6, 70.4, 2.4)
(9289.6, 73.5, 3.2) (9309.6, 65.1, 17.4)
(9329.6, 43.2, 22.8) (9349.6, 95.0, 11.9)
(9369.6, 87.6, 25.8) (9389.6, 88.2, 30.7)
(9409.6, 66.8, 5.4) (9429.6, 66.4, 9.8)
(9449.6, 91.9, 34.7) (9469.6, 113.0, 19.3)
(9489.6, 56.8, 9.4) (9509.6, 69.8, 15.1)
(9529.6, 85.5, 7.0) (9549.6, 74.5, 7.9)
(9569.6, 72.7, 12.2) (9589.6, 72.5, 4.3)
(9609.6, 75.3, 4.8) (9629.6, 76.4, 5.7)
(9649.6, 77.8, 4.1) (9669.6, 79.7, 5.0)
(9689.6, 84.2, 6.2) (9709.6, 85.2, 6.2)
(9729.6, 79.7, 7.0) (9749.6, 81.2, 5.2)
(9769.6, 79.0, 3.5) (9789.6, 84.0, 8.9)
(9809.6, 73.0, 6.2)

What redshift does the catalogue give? 0.78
